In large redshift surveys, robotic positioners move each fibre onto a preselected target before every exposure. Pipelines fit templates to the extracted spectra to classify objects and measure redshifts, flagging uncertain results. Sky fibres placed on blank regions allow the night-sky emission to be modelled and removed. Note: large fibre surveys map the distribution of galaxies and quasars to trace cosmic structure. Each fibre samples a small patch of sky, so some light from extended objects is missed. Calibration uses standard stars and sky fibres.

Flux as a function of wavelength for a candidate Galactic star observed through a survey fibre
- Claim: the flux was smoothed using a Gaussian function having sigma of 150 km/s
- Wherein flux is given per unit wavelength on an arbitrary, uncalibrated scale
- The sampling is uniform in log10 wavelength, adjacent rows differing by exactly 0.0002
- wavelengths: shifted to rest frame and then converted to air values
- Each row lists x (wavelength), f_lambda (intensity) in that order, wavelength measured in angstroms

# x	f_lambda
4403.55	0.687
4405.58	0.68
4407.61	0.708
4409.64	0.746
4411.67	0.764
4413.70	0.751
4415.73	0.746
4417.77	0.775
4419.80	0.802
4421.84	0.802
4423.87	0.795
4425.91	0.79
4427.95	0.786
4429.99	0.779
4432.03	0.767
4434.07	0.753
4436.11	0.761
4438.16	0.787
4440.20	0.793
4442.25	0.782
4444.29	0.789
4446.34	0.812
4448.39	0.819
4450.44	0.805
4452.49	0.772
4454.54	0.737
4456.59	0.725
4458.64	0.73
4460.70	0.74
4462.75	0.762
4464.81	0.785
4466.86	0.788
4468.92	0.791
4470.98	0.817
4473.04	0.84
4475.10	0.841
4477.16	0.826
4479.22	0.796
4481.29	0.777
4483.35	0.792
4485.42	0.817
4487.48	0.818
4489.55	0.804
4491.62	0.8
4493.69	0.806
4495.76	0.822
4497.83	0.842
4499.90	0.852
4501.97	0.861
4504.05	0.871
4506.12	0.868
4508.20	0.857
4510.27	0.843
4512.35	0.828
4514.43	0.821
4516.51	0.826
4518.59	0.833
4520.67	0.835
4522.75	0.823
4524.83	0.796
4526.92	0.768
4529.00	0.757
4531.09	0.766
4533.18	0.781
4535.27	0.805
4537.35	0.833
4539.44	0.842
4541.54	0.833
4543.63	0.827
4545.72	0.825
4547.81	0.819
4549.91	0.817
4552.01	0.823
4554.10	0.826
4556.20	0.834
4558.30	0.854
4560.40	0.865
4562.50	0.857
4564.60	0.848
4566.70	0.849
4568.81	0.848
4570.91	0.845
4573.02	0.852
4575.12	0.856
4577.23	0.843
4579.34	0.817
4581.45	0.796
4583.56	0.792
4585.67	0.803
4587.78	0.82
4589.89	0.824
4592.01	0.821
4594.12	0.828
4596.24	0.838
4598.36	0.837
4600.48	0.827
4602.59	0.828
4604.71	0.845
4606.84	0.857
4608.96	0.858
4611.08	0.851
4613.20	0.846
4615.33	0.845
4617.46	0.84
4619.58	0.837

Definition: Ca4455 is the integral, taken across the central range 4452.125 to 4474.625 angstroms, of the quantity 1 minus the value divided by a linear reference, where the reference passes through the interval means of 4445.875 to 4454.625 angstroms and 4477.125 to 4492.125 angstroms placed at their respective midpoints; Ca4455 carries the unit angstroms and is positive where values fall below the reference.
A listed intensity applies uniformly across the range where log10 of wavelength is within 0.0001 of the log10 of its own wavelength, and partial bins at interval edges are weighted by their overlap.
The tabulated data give 0.66 angstroms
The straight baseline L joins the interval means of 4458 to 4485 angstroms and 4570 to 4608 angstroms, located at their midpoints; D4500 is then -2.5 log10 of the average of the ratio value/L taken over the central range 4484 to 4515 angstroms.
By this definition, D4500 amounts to -0.04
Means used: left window 0.792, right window 0.829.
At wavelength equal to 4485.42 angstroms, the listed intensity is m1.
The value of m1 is 0.817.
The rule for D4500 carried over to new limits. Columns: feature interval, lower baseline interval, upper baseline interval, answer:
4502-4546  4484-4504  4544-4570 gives 0.01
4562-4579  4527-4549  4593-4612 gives -0.03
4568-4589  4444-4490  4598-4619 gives 0.01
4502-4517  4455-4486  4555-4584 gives -0.05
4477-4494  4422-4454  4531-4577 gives 0.00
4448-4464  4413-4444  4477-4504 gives 0.05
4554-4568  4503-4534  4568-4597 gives -0.03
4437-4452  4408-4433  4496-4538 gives -0.01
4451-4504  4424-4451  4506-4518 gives 0.02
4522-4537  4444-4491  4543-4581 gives 0.05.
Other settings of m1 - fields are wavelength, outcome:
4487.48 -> 0.818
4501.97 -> 0.861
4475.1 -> 0.841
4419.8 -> 0.802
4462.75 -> 0.762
